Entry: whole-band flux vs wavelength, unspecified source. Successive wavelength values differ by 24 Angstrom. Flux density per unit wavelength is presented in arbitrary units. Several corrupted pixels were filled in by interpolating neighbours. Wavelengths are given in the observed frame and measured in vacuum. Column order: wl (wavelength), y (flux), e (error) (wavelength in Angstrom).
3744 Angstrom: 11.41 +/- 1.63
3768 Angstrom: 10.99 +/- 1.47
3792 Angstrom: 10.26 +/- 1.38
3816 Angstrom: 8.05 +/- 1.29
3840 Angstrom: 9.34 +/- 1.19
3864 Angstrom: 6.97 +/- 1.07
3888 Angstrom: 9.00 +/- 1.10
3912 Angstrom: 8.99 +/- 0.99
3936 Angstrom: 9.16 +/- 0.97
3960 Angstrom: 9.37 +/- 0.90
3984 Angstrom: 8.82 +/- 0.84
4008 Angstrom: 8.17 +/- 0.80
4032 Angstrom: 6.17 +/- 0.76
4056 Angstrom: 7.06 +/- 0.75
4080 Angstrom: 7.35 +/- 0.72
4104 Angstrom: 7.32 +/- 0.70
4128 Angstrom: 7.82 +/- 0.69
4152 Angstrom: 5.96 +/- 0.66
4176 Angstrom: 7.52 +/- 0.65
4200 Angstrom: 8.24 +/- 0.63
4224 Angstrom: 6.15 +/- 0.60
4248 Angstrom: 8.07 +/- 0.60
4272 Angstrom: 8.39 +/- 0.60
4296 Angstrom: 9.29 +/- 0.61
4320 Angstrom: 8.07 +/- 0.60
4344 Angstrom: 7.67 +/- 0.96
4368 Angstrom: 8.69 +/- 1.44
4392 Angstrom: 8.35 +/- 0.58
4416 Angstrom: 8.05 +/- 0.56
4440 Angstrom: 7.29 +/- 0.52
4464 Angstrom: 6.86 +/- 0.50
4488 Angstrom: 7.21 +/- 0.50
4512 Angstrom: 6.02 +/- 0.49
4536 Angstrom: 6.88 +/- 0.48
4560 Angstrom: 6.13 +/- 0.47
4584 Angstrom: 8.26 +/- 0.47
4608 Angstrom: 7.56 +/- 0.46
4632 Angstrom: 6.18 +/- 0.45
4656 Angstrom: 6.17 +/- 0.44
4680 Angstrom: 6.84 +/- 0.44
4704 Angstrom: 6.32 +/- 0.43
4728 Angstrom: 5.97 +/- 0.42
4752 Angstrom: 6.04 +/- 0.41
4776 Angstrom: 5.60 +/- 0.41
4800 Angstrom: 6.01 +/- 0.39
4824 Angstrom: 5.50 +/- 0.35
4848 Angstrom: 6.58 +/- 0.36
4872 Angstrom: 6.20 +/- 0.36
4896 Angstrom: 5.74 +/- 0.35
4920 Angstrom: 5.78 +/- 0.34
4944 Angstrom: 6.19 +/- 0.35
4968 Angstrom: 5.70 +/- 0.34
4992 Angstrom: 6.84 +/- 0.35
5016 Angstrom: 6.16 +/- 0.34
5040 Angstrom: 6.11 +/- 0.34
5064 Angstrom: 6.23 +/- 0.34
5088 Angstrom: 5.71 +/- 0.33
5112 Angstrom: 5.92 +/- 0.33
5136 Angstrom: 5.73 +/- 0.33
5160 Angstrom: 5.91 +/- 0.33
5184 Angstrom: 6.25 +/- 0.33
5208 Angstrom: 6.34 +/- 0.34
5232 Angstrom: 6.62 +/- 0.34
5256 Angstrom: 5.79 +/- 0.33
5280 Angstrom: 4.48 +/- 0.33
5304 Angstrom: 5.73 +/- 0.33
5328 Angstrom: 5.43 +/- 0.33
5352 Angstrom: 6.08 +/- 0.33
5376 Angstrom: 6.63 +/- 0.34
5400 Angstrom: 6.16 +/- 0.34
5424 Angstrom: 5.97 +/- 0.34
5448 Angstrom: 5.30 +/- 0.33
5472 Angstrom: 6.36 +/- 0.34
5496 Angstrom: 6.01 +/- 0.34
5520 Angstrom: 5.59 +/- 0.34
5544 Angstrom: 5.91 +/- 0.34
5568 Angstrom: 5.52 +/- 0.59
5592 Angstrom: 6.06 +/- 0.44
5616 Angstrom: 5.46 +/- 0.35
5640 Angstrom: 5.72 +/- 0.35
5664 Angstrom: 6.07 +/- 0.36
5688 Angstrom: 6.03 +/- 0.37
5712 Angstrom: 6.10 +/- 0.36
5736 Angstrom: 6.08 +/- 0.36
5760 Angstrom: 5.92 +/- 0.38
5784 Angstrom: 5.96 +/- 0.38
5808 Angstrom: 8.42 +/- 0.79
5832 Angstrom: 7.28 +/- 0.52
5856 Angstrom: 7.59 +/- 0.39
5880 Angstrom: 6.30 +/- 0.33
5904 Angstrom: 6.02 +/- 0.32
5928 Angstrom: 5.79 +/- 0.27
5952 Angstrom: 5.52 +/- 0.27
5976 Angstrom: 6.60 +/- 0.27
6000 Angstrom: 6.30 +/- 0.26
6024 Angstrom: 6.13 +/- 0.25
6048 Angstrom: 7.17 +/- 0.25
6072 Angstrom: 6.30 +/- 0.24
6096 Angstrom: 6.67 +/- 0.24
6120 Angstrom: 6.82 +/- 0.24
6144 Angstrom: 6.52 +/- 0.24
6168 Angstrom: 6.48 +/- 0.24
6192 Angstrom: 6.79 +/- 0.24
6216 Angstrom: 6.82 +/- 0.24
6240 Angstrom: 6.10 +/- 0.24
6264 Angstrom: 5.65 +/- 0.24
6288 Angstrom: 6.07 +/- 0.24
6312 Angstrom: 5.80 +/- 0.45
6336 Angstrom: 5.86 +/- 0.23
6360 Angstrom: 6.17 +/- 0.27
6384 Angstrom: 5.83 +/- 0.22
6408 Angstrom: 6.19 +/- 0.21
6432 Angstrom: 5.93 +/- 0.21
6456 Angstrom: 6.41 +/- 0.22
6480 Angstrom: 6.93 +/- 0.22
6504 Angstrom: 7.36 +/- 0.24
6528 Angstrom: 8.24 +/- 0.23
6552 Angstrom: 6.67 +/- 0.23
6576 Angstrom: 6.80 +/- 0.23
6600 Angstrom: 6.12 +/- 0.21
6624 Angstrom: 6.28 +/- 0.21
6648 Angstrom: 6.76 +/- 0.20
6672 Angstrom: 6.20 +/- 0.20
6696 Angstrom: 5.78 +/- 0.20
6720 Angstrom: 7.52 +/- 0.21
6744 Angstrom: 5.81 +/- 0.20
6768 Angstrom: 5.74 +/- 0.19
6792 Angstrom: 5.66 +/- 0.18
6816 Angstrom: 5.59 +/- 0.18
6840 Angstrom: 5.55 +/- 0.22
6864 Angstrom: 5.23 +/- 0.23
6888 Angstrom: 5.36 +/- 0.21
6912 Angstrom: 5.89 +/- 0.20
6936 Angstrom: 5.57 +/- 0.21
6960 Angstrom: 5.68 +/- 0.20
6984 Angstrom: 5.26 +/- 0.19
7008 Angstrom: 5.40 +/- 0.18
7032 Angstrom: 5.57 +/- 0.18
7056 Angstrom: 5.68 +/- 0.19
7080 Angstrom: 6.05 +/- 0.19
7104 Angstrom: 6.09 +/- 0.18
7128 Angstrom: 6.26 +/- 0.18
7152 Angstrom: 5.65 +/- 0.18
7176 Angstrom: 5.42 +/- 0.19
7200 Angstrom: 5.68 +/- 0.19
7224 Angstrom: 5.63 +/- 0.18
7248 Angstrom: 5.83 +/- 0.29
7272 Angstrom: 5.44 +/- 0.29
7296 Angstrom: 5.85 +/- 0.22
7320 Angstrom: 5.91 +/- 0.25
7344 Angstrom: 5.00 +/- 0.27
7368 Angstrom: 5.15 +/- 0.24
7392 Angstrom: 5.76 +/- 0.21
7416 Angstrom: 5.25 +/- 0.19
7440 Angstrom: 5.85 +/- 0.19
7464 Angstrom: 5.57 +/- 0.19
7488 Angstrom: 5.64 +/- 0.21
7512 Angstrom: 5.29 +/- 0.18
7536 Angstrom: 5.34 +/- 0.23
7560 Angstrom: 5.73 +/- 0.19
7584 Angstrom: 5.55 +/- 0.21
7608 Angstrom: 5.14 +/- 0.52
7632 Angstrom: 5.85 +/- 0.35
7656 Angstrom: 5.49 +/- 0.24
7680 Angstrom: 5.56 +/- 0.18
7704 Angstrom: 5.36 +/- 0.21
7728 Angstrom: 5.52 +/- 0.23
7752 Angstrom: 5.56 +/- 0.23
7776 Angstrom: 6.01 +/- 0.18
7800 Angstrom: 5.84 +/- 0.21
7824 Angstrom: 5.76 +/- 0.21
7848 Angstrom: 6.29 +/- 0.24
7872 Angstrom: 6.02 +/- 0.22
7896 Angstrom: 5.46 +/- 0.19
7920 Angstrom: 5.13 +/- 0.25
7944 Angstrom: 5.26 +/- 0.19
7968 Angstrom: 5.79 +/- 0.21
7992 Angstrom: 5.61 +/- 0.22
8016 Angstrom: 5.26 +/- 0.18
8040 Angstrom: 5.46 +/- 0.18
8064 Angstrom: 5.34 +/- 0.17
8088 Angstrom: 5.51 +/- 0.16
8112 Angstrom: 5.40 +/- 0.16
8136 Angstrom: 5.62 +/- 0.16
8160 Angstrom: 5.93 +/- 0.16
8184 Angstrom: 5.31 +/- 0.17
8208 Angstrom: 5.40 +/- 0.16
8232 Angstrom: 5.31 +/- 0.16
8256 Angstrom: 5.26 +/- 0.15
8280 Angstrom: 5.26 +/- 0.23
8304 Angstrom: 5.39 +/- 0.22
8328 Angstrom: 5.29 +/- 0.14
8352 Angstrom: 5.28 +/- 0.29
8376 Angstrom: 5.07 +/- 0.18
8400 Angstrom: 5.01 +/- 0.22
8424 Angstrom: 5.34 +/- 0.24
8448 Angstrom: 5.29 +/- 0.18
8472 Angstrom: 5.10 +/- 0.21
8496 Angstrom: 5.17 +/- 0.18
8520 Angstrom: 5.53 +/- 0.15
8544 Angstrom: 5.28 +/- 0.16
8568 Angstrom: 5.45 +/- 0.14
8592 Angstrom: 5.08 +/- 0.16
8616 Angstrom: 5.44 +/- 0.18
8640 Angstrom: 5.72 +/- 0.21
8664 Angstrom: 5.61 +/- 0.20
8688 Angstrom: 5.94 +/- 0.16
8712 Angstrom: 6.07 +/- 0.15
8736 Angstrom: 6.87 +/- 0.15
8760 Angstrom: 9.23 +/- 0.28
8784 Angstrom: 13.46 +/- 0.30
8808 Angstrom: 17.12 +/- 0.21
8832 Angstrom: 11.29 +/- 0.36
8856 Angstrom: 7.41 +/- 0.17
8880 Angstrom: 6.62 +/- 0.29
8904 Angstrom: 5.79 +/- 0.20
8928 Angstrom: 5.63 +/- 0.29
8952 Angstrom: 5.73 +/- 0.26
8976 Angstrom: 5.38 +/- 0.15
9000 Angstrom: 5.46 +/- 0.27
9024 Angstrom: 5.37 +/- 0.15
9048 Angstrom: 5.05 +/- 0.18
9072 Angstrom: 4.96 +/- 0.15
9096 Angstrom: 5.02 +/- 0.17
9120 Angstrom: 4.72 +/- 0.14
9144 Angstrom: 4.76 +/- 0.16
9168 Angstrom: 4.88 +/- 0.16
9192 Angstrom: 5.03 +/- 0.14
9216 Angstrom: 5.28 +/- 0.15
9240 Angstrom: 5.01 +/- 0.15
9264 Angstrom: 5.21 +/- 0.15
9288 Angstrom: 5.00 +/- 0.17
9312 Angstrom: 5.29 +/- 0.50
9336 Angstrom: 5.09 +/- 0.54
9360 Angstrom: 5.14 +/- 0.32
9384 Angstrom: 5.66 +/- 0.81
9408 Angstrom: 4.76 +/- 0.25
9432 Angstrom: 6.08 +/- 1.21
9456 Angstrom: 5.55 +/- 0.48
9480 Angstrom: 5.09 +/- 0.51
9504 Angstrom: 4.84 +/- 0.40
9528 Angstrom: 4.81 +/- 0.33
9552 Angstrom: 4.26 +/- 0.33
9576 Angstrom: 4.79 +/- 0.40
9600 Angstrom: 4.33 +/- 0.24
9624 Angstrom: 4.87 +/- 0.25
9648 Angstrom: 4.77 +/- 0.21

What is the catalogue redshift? 0.34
